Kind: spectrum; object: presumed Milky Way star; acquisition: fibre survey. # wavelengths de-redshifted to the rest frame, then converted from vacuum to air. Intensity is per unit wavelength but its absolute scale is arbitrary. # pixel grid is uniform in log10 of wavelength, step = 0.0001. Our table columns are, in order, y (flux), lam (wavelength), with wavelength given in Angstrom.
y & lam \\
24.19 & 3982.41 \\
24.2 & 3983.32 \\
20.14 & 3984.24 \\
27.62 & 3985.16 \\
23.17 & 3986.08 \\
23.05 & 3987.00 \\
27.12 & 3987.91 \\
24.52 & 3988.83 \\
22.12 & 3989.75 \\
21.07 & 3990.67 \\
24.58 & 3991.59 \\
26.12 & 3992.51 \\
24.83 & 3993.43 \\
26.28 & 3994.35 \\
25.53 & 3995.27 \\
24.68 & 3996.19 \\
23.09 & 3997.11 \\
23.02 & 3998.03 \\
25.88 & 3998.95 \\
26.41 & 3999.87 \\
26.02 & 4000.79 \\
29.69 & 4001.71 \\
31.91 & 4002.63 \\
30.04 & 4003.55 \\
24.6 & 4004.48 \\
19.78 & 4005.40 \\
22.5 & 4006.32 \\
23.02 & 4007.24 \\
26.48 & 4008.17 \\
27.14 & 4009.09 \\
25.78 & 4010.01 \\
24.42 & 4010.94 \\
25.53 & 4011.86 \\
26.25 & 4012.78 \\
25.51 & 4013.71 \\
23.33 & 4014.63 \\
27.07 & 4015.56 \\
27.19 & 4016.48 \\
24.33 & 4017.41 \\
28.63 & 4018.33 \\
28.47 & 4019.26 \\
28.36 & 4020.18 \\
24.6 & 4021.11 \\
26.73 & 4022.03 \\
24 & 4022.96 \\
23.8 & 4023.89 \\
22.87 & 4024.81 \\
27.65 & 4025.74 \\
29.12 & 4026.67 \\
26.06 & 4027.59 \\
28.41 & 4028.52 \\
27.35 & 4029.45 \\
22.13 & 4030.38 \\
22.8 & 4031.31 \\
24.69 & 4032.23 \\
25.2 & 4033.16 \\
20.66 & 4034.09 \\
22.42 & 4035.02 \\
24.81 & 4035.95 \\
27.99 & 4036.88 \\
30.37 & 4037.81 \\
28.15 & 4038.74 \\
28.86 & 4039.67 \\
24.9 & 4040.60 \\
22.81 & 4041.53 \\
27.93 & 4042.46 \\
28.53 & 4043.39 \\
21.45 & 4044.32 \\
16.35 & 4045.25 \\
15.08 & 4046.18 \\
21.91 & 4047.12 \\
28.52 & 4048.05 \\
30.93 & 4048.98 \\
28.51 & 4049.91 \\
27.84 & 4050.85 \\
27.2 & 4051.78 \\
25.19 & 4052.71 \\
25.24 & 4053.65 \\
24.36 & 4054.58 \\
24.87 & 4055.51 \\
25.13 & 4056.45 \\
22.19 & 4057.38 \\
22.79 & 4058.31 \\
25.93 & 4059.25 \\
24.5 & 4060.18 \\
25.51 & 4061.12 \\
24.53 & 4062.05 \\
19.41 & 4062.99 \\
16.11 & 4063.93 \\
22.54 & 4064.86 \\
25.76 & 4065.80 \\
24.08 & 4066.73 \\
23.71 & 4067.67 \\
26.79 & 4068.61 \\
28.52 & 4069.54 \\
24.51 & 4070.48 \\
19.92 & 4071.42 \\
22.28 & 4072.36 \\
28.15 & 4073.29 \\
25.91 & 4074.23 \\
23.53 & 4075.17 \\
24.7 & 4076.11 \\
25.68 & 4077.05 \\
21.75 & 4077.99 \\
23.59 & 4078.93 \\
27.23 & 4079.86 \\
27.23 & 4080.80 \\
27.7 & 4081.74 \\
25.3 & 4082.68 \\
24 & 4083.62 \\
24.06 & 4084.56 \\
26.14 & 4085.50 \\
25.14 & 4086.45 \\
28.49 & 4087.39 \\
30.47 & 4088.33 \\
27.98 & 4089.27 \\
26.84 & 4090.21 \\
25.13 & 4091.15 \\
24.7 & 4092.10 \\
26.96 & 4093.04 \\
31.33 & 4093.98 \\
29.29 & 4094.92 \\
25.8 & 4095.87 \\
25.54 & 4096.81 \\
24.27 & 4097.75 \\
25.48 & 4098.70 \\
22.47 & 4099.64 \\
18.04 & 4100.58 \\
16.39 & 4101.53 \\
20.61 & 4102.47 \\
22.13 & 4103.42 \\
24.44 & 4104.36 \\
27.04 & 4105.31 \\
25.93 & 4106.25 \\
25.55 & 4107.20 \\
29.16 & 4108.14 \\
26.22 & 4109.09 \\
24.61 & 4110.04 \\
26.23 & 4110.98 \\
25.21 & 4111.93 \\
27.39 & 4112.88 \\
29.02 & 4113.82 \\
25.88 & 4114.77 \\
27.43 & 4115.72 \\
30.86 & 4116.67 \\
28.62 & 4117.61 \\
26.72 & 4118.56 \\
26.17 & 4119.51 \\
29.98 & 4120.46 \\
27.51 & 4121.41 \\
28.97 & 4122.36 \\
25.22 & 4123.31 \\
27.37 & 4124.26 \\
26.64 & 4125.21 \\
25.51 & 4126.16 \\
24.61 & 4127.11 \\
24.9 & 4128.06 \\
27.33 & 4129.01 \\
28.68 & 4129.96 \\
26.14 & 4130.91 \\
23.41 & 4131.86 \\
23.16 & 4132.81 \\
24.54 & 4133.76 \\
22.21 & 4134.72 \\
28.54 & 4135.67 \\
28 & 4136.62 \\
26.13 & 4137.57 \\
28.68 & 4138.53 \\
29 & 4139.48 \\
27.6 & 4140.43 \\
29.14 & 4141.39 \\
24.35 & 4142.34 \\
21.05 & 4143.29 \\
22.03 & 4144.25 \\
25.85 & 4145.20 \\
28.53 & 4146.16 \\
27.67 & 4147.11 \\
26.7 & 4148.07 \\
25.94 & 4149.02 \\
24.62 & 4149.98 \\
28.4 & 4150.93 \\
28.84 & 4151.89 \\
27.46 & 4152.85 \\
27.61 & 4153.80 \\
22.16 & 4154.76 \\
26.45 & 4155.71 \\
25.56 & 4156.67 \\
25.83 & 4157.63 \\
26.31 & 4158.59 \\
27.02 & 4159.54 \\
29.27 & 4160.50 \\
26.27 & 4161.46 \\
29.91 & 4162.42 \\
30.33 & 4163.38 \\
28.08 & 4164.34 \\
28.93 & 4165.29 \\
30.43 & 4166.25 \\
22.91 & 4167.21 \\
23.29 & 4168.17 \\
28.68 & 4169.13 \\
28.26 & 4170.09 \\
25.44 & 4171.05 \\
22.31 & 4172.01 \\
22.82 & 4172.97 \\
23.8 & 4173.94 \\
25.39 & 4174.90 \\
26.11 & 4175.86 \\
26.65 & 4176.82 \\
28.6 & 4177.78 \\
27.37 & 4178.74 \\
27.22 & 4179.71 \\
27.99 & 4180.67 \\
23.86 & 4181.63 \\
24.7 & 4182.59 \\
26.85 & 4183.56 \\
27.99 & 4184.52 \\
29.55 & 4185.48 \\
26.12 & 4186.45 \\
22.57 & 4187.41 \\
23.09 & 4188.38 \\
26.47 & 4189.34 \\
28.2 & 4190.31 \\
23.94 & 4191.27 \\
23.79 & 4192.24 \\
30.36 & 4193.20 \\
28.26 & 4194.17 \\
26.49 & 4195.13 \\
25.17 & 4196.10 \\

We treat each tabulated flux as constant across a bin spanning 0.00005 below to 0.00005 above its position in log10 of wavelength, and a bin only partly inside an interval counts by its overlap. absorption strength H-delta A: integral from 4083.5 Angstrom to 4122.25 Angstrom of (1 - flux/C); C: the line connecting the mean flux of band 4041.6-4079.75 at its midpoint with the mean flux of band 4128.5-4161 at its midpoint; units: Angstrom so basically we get -1.1 Angstrom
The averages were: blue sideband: 24.3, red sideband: 26.3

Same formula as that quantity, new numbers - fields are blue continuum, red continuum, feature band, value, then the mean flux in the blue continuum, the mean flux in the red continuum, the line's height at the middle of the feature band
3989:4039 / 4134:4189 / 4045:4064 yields 1.2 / 25.5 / 26.4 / 25.8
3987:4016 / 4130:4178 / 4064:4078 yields 0.8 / 25.3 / 26.3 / 25.8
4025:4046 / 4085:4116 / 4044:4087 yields 1.7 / 25.2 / 25.7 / 25.4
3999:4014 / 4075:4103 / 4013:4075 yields 1.4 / 25.9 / 25.2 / 25.6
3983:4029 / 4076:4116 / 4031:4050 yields 0.5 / 25.5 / 25.5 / 25.5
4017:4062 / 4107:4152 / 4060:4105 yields 2.1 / 25.3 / 26.6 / 25.9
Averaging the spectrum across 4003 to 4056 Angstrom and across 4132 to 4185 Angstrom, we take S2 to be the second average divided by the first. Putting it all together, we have 1.0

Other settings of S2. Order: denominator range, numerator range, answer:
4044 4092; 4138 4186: 1.08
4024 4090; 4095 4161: 1.04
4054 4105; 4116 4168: 1.08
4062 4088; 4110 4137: 1.08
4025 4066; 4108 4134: 1.08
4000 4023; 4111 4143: 1.03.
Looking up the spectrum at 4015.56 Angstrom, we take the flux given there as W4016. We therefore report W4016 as 27.07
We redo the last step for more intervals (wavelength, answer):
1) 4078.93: 23.59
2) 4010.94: 24.42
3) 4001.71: 29.69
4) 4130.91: 26.14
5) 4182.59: 24.7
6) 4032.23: 24.69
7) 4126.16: 25.51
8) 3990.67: 21.07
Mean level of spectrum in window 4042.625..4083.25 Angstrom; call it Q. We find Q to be 24.5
